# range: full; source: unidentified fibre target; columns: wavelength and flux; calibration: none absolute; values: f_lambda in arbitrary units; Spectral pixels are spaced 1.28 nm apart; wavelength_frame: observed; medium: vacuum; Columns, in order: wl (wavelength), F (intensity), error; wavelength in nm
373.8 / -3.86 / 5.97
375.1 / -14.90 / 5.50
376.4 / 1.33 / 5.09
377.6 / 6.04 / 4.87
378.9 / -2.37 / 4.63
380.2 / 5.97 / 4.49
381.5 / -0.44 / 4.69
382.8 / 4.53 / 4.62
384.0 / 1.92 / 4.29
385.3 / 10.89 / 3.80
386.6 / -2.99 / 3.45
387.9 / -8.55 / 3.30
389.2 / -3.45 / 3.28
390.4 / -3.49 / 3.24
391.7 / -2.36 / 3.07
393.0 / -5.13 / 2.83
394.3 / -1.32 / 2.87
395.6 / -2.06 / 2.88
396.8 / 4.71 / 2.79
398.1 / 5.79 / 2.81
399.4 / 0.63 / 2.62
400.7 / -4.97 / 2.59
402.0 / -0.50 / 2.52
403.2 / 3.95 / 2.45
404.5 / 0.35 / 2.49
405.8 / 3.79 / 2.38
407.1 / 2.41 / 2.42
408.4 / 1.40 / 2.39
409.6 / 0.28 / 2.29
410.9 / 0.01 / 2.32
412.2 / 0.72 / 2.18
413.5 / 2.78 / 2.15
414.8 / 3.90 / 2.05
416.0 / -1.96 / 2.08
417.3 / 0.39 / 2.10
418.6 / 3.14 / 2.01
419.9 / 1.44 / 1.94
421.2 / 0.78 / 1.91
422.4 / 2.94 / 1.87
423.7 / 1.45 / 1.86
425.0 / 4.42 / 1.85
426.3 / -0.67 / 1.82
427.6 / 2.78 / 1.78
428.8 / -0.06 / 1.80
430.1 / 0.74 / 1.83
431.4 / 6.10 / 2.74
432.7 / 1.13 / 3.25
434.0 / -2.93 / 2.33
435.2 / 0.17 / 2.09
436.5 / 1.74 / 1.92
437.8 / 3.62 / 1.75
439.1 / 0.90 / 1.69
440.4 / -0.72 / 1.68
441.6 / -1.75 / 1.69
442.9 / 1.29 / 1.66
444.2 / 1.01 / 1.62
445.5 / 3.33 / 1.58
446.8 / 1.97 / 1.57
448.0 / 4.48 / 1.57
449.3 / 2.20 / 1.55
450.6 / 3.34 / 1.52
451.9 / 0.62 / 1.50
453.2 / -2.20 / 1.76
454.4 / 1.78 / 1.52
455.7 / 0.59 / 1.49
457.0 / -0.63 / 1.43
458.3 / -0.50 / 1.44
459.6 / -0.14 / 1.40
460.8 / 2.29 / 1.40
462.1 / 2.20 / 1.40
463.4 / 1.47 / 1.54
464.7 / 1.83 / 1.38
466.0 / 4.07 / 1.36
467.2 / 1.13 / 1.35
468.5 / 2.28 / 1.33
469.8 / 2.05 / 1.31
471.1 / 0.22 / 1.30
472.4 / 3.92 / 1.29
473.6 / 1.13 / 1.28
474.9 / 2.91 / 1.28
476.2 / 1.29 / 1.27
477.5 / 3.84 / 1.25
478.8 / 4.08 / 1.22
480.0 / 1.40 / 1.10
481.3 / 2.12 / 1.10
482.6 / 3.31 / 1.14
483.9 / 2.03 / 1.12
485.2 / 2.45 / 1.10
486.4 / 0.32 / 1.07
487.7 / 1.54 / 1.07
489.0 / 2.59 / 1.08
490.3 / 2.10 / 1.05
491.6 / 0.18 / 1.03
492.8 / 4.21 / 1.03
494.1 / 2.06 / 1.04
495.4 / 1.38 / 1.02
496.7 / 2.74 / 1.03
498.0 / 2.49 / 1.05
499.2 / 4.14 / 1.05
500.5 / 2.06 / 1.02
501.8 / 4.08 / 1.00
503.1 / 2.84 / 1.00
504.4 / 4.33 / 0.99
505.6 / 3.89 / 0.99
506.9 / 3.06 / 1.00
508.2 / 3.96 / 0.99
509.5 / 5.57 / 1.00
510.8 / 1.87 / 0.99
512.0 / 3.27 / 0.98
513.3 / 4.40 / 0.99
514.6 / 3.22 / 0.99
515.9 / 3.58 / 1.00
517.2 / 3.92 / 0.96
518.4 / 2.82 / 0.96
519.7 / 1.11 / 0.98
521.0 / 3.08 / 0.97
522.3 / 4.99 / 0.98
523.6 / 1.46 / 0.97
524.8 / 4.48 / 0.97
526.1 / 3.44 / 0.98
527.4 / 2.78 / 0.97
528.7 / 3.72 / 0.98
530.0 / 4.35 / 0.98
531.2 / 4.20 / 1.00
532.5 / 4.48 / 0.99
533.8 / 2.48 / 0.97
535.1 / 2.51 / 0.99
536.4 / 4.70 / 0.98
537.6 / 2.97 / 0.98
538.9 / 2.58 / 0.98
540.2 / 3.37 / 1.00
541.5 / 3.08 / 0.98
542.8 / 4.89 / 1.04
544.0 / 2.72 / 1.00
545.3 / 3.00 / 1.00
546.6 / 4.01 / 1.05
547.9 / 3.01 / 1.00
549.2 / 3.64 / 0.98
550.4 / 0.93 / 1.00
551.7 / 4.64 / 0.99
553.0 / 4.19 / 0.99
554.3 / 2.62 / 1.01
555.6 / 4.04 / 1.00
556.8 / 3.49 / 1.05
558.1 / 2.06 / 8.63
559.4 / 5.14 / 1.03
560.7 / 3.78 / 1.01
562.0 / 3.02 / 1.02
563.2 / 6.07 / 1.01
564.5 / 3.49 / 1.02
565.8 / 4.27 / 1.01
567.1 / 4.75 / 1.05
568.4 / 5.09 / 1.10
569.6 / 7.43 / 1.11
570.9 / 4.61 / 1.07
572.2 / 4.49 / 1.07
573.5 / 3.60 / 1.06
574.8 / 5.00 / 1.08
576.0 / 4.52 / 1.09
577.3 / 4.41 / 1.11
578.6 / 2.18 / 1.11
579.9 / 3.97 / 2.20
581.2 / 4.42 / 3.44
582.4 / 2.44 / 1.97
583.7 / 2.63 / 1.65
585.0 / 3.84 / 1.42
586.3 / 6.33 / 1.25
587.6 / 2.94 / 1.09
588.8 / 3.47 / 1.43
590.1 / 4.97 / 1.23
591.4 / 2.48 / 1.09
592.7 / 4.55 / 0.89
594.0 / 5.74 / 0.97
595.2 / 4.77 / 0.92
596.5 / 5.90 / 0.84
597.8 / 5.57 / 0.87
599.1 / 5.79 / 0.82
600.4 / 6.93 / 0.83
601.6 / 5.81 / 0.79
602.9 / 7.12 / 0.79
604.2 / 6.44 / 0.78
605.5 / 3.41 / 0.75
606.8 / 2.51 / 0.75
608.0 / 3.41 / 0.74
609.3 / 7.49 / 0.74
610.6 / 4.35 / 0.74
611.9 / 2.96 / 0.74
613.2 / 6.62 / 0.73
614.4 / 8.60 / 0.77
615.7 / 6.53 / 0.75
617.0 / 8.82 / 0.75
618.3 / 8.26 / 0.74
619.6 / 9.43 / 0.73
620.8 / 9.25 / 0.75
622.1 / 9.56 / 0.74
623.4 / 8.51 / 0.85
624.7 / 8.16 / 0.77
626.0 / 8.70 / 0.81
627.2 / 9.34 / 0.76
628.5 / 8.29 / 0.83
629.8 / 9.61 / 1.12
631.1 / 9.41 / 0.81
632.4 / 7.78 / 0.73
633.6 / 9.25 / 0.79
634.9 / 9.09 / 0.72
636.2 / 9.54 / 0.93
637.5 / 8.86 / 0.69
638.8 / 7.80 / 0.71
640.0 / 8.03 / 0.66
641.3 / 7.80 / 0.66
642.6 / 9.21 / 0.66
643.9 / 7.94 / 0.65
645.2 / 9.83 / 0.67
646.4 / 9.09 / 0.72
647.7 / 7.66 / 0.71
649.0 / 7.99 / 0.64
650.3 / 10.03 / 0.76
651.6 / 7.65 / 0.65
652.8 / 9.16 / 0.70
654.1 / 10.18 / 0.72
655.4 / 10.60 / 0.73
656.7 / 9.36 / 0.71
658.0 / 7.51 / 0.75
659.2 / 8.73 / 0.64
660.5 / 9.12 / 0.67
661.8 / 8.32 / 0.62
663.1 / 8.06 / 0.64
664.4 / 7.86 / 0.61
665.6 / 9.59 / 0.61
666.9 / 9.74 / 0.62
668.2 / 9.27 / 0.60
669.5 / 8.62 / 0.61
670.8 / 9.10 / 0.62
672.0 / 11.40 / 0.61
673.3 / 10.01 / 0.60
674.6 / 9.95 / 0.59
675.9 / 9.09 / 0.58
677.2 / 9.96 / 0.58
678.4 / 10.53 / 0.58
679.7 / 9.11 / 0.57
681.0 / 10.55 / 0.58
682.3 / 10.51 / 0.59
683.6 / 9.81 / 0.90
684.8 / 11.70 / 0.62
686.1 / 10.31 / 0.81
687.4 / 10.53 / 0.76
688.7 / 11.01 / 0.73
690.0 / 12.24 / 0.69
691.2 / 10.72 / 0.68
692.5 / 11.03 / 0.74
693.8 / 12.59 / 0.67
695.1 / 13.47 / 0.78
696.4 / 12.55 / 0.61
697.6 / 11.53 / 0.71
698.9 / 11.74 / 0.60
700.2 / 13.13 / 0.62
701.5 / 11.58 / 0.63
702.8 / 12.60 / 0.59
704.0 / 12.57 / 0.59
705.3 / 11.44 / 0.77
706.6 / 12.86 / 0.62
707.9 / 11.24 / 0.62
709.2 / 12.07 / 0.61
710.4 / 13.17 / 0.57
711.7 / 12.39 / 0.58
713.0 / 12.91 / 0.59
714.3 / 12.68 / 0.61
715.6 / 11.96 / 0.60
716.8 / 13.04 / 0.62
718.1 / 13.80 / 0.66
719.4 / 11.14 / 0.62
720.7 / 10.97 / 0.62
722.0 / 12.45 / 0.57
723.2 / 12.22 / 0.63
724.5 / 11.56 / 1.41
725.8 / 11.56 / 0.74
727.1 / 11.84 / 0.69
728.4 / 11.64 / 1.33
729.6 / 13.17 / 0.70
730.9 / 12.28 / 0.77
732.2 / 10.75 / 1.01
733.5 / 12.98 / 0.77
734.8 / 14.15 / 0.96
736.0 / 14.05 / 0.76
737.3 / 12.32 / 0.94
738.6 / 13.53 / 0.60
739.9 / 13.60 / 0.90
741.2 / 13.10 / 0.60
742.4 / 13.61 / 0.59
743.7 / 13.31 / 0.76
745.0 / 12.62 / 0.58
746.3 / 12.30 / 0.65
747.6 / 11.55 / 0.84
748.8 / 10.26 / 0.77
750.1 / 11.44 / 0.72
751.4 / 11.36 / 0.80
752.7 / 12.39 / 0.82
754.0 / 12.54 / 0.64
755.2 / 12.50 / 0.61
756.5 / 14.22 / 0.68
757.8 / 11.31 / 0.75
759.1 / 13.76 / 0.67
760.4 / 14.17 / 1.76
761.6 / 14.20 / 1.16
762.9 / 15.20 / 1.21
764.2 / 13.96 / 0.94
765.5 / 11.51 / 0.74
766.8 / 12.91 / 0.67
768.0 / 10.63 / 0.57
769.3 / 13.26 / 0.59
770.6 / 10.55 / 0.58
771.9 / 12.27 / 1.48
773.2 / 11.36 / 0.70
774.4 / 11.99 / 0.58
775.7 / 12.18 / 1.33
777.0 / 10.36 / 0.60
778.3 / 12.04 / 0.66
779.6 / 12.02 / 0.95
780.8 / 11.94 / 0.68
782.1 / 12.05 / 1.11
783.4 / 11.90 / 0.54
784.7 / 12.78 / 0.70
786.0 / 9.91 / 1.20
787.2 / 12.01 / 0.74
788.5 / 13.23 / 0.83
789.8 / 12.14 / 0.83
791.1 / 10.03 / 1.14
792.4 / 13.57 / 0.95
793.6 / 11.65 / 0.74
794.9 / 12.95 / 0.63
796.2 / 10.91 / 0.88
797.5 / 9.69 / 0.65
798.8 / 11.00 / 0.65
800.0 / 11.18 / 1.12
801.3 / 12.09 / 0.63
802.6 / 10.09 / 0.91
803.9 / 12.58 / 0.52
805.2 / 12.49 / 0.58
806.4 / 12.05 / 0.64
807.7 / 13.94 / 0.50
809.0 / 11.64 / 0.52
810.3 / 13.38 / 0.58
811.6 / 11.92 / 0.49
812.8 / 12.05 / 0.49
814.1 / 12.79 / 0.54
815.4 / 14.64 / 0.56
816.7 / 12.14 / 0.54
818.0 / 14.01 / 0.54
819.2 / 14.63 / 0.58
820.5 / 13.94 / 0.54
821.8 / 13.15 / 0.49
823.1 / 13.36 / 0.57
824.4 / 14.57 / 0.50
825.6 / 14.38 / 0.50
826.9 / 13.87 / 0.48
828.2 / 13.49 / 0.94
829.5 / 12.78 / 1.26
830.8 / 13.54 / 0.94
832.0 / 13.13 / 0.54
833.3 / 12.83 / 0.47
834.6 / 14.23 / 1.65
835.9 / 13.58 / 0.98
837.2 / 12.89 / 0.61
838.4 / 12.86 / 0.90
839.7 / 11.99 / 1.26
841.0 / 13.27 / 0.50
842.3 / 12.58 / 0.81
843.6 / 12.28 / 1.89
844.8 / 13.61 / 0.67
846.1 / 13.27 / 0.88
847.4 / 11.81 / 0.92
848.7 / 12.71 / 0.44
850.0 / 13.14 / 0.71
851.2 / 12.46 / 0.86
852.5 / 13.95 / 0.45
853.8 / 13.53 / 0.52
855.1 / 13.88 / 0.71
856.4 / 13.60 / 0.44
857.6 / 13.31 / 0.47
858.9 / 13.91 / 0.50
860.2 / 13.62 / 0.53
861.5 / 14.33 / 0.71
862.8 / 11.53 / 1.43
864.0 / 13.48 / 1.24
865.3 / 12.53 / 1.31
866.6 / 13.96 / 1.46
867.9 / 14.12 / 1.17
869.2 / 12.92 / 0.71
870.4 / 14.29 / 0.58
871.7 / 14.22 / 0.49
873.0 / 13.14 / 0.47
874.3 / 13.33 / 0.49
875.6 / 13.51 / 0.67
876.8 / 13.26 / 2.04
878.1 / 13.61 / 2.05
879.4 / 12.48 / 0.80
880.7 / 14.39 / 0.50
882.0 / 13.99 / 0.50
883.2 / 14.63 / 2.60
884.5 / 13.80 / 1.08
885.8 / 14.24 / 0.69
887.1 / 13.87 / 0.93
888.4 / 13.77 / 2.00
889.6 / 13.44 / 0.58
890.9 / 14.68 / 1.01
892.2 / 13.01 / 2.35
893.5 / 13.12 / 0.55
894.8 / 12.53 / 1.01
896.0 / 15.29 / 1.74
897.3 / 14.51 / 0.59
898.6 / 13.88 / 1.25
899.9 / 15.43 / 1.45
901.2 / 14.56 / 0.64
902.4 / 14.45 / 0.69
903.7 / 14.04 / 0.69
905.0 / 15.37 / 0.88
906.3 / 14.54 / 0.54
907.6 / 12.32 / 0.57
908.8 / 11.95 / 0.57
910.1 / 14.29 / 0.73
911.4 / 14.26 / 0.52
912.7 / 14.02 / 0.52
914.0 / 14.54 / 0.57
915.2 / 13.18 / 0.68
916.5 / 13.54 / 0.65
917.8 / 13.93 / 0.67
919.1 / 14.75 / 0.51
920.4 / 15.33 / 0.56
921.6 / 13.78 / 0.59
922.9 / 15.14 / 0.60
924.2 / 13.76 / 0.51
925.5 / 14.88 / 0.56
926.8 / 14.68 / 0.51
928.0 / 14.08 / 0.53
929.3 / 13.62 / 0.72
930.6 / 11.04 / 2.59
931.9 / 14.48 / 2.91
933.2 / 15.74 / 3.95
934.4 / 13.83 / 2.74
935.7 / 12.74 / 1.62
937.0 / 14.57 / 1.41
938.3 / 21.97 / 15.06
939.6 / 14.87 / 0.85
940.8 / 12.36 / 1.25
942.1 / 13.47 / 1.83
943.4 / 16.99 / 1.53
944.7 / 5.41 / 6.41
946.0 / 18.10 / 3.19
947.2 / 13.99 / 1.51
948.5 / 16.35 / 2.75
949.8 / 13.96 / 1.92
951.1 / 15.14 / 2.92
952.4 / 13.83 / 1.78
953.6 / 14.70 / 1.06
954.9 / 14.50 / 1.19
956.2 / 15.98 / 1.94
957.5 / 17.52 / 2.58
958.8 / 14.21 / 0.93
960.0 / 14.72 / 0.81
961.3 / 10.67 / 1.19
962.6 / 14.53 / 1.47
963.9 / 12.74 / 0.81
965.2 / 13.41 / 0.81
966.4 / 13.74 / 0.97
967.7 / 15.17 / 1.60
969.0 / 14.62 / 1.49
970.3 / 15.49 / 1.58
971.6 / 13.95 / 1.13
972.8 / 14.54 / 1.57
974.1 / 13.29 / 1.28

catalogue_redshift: 0.541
